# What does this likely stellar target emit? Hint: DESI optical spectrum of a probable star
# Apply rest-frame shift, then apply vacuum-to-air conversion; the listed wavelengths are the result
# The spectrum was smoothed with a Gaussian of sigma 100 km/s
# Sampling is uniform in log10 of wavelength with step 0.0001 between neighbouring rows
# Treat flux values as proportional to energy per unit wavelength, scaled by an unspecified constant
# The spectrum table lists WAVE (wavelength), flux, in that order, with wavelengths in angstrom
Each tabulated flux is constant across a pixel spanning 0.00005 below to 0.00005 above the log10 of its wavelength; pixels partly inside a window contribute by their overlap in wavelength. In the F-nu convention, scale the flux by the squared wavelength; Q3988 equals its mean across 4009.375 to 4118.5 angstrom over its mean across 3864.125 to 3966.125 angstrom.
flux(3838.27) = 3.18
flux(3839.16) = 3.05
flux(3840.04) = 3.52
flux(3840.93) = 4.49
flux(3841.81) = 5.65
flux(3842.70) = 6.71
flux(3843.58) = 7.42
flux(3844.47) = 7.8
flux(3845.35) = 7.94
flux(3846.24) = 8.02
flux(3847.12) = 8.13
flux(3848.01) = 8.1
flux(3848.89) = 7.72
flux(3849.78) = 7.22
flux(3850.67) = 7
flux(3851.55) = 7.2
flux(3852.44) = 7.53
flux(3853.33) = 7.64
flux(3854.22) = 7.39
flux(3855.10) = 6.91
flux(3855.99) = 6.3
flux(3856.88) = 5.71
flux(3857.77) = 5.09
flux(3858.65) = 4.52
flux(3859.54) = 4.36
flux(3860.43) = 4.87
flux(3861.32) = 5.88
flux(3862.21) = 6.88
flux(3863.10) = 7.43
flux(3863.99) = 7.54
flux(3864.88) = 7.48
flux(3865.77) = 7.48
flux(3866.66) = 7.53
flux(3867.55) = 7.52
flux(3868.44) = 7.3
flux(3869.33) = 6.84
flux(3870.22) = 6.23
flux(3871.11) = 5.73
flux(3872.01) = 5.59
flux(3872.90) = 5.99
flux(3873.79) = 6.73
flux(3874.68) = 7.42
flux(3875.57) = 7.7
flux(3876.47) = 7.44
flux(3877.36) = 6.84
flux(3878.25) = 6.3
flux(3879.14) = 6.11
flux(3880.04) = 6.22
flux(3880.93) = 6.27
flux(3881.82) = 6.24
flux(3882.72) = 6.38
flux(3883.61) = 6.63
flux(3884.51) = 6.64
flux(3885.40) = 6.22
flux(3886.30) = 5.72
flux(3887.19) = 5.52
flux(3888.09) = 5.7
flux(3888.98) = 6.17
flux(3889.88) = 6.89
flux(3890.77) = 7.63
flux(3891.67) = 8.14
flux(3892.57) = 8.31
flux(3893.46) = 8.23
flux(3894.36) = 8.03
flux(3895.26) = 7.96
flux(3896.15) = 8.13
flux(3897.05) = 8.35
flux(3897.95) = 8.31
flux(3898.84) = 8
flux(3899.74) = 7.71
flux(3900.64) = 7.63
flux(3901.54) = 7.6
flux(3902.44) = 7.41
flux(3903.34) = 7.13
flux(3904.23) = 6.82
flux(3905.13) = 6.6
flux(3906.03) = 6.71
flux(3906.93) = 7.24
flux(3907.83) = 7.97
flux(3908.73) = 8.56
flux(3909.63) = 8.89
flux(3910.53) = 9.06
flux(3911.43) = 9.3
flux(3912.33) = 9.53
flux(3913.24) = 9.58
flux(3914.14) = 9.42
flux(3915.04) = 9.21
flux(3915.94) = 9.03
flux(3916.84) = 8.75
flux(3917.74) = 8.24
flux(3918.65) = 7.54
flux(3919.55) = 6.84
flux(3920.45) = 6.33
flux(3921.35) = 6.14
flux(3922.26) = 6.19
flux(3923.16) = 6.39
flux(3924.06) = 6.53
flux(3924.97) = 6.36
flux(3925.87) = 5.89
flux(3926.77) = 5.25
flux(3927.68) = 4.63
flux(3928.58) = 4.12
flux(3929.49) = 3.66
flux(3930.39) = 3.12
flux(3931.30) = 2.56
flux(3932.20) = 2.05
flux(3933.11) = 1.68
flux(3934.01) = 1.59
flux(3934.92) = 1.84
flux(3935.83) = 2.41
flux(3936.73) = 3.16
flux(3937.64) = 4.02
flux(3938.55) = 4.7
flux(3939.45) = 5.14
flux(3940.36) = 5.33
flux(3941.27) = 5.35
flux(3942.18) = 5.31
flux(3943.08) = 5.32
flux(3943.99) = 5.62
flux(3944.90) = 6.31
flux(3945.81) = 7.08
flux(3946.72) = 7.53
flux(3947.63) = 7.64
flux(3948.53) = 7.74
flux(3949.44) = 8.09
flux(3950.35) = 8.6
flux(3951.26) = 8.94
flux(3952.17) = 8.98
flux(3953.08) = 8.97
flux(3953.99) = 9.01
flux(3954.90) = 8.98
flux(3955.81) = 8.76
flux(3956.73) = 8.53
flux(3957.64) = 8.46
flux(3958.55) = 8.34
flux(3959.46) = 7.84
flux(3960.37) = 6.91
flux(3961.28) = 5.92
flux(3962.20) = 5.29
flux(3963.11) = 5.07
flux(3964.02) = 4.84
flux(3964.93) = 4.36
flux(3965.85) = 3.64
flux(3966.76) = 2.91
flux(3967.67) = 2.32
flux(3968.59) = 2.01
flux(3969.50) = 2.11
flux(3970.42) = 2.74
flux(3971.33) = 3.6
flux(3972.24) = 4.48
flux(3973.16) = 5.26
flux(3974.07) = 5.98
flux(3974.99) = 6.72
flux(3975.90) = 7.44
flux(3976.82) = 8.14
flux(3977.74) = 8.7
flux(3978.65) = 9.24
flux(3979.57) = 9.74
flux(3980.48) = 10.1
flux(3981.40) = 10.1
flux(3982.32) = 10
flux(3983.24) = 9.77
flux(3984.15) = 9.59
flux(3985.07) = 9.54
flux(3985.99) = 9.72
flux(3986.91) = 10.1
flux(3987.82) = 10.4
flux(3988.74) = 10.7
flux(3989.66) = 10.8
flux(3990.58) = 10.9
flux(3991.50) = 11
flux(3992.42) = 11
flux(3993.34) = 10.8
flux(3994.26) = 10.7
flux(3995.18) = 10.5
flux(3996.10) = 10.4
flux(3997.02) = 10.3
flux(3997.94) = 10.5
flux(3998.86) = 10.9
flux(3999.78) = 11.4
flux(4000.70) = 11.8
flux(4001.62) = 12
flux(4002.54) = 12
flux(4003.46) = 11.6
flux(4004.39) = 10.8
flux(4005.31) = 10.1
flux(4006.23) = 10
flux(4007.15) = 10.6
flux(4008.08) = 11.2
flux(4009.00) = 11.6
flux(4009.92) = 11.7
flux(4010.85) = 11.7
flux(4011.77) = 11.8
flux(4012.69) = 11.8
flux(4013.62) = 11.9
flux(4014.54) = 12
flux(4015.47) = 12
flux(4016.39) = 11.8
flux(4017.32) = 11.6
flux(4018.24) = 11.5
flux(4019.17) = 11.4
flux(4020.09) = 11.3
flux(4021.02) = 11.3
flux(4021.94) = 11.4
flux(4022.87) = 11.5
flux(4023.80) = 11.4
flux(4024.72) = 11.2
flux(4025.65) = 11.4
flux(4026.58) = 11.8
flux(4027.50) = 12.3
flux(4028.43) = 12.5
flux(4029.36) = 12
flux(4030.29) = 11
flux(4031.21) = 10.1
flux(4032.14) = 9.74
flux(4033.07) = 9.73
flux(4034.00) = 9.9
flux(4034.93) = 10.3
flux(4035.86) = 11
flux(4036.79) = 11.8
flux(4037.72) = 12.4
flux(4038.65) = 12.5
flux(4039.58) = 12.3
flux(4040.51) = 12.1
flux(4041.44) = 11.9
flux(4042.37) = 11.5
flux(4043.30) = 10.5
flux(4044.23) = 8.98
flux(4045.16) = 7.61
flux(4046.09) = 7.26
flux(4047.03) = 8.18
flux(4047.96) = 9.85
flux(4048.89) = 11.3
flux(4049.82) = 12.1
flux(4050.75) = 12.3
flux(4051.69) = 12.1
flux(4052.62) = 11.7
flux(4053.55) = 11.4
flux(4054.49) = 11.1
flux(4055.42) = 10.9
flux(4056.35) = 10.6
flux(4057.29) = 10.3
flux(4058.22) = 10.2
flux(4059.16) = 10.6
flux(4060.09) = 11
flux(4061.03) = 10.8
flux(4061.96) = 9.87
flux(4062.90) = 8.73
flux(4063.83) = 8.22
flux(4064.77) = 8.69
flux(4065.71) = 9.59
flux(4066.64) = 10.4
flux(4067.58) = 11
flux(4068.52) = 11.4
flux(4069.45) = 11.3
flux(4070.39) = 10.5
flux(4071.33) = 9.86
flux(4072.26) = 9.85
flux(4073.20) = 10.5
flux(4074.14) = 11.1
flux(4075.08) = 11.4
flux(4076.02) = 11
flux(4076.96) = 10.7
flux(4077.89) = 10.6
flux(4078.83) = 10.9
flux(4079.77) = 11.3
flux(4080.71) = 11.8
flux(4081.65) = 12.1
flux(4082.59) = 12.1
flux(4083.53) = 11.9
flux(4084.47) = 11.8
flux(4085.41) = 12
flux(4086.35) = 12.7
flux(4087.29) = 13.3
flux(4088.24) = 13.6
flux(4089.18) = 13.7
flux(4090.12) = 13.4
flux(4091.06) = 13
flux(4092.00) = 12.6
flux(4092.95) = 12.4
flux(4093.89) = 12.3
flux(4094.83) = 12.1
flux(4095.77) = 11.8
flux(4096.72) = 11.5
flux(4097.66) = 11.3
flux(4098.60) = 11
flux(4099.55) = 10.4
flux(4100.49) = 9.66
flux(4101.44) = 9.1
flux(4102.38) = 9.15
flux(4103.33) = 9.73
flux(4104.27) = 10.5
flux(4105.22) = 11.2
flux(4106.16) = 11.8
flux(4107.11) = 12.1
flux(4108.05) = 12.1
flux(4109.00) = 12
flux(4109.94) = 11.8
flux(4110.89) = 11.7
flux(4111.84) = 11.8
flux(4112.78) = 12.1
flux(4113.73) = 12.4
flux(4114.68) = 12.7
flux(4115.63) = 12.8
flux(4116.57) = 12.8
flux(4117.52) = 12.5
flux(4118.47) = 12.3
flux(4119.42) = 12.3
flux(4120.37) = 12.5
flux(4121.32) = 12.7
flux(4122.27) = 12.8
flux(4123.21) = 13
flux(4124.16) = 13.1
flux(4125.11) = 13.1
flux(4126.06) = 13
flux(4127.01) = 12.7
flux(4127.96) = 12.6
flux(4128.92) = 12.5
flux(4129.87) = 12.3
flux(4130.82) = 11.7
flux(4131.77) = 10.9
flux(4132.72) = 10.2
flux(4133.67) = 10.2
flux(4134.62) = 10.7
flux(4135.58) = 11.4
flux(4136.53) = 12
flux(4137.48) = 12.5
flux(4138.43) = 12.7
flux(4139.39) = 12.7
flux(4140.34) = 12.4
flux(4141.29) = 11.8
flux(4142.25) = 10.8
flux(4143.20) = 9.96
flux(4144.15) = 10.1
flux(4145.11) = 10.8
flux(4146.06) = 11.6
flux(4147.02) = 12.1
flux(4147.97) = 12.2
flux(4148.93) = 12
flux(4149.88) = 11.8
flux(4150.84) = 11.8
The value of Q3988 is 1.81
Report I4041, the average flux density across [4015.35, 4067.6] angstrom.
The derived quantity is 10.8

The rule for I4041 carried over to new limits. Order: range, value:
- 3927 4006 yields 7.3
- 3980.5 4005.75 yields 10.6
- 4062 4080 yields 10.3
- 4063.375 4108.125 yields 11.3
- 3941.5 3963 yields 7.51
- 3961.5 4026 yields 9.34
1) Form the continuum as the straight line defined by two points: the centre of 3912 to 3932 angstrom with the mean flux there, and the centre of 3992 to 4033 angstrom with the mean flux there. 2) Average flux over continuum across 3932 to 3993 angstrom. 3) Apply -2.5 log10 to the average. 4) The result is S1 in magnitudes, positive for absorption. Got 0.27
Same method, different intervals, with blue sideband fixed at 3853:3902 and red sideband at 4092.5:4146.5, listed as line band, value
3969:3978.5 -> 0.49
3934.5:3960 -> 0.23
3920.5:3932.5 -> 0.50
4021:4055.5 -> -0.10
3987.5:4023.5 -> -0.19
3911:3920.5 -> -0.14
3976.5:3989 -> -0.09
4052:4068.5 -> 0.02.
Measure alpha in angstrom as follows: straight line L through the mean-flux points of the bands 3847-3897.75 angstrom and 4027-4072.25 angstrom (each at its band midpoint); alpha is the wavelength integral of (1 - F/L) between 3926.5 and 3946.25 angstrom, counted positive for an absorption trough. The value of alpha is 9.9 angstrom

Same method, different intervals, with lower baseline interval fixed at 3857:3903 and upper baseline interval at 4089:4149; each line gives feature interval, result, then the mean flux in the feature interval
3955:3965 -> 1.8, 6.93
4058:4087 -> 0.2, 10.8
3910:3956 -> 9.2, 6.34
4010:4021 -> -2.3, 11.7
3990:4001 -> -1.9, 10.8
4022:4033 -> -1.5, 11.3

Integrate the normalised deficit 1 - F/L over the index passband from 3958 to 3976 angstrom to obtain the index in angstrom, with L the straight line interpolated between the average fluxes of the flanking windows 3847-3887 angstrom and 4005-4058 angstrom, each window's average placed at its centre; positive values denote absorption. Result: 8.6 angstrom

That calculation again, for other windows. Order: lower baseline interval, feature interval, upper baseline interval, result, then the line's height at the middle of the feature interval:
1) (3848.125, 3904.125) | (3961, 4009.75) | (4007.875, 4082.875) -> 5.35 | 9.52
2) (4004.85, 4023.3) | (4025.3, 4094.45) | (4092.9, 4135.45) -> 2.86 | 11.6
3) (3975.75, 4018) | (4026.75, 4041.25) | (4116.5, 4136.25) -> -0.29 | 11.1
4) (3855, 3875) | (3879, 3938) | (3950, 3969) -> -0.68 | 6.49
